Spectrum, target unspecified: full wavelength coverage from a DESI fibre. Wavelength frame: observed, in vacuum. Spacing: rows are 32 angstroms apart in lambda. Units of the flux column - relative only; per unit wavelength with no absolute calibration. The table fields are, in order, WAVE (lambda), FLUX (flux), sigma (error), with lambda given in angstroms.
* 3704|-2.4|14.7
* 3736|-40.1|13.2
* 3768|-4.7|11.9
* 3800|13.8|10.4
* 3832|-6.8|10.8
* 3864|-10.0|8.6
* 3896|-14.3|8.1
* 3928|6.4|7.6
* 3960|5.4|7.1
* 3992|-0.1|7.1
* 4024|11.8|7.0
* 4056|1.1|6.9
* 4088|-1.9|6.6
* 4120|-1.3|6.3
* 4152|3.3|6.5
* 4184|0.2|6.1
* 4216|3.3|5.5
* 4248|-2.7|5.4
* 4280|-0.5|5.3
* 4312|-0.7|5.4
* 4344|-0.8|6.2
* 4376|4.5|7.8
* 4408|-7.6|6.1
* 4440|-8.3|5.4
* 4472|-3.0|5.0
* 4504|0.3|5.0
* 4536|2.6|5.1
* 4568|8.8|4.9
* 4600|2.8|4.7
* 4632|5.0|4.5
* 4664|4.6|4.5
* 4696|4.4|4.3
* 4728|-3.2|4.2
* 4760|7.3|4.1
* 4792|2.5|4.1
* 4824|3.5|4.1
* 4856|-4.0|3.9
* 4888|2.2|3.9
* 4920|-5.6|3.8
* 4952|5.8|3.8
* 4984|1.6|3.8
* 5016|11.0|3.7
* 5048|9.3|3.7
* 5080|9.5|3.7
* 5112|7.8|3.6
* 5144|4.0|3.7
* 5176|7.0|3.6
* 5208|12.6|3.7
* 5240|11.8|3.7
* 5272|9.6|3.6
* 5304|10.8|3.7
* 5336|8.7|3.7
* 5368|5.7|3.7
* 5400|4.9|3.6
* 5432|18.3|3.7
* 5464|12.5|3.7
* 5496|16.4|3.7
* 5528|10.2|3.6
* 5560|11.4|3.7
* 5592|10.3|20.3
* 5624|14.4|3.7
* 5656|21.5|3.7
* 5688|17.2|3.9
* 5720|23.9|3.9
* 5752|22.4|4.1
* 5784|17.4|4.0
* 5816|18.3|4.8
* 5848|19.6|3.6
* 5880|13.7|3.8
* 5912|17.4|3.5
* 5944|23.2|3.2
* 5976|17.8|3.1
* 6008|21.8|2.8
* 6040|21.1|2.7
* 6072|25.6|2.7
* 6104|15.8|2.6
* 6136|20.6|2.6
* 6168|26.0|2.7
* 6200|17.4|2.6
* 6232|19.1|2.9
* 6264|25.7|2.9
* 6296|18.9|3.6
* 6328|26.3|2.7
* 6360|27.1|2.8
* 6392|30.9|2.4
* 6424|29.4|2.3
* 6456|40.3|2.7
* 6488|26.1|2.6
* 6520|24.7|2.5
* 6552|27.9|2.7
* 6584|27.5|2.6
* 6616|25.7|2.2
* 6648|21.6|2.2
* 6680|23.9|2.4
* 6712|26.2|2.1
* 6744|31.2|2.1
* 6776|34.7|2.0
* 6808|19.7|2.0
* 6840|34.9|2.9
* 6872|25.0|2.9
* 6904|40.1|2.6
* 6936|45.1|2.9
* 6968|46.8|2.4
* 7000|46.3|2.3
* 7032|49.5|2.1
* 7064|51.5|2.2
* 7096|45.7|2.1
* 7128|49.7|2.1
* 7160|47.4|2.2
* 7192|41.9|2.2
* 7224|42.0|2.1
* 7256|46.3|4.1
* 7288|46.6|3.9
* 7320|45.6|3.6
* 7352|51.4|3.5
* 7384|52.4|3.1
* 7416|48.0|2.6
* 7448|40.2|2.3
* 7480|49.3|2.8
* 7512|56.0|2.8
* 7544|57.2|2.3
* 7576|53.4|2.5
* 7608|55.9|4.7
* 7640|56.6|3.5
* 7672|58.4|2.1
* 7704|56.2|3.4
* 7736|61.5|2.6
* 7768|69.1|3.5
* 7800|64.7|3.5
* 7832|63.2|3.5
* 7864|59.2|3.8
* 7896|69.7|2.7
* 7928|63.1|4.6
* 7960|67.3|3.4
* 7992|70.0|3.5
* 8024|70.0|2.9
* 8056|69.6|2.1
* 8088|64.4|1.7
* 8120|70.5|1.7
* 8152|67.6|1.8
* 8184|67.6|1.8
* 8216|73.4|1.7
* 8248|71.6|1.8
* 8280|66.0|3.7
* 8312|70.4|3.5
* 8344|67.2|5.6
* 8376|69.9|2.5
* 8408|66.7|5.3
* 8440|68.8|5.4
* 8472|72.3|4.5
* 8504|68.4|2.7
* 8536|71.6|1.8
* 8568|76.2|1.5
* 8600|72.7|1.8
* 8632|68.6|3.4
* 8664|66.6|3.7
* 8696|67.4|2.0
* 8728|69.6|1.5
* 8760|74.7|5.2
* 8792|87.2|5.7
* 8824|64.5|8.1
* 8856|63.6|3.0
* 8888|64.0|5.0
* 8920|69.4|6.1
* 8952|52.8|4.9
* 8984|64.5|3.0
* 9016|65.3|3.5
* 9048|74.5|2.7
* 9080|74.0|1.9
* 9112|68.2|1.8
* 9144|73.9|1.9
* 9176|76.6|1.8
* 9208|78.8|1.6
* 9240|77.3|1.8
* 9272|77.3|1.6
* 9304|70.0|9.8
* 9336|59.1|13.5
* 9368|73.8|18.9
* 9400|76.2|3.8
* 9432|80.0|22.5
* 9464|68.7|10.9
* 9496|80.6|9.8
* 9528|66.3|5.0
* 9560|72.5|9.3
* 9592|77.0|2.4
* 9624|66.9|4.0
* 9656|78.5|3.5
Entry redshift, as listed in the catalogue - 0.731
